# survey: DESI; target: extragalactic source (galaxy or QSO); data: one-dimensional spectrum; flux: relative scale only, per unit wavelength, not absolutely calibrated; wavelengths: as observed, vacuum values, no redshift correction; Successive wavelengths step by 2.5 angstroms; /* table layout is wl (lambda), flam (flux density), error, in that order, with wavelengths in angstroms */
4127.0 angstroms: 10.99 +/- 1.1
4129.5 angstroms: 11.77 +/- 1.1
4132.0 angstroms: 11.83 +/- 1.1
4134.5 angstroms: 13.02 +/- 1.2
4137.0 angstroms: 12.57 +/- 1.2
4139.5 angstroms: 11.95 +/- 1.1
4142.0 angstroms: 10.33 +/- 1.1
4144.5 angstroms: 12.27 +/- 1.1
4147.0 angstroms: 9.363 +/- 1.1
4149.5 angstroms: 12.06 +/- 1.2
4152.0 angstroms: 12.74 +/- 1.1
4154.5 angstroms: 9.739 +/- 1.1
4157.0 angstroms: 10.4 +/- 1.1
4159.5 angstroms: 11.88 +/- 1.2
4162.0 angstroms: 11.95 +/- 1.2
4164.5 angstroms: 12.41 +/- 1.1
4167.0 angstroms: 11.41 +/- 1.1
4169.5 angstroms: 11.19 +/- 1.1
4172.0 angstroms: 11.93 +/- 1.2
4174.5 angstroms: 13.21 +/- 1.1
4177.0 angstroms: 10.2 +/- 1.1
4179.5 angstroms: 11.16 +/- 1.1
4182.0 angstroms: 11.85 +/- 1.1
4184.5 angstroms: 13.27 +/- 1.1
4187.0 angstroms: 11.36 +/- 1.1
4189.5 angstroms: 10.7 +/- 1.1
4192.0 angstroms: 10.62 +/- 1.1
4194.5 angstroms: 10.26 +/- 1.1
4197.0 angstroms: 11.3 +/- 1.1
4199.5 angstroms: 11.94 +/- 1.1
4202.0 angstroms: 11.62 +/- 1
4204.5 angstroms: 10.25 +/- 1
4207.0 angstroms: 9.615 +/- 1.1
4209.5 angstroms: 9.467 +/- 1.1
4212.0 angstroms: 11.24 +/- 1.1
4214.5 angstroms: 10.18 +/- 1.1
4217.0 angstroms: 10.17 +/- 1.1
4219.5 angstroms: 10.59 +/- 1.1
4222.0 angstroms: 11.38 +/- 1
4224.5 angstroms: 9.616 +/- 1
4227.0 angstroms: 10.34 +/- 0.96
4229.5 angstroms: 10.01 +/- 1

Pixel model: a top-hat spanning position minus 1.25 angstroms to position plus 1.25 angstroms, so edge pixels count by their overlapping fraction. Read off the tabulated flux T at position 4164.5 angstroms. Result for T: 12.41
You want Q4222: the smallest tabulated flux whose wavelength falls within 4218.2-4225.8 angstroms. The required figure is 9.616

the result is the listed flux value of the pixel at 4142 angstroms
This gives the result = 10.33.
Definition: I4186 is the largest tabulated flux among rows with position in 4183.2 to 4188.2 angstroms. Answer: 13.27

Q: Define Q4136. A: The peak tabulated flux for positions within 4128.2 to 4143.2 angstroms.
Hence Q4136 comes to 13.02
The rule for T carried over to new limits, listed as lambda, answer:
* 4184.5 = 13.27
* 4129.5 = 11.77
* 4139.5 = 11.95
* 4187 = 11.36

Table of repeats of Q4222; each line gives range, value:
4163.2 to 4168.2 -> 11.41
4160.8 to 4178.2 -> 10.2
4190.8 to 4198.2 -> 10.26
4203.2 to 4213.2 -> 9.467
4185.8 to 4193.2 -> 10.62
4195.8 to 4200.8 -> 11.3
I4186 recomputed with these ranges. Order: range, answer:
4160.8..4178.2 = 13.21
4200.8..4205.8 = 11.62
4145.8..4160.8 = 12.74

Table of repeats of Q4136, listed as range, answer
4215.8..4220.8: 10.59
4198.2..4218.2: 11.94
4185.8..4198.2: 11.36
